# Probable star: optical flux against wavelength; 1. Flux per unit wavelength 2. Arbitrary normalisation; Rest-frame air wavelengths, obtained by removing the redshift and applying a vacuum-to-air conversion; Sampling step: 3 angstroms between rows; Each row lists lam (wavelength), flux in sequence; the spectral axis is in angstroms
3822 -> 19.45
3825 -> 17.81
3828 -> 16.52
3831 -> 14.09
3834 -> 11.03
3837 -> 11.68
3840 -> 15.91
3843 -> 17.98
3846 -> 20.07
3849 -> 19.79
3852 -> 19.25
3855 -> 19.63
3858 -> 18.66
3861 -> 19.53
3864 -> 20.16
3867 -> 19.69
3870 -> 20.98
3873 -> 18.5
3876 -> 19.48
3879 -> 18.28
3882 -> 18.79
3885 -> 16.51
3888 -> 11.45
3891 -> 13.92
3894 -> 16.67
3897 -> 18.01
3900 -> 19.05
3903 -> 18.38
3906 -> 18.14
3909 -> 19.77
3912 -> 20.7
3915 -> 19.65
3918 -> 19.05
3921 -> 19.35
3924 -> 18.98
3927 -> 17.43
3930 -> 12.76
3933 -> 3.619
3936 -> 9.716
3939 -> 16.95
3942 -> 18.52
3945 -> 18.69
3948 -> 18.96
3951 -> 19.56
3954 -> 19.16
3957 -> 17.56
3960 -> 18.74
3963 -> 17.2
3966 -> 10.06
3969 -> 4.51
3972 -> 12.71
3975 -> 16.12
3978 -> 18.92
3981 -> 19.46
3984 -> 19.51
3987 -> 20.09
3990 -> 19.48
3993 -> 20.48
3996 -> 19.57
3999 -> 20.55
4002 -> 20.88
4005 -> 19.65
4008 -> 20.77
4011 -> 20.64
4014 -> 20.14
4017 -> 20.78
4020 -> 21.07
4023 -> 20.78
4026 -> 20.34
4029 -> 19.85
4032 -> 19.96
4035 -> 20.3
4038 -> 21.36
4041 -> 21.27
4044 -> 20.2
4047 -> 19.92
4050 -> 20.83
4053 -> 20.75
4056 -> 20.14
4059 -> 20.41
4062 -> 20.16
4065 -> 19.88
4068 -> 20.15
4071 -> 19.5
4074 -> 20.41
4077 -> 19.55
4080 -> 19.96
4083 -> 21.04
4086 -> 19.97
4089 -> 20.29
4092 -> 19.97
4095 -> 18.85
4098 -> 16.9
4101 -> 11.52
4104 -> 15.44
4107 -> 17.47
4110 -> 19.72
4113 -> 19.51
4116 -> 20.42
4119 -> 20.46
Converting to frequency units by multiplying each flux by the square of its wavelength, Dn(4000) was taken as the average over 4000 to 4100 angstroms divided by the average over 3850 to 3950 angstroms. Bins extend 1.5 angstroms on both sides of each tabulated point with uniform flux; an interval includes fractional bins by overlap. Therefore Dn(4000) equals 1.2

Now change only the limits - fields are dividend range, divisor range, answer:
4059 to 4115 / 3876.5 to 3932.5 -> 1.19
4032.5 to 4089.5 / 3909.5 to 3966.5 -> 1.28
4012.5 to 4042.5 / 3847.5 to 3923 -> 1.19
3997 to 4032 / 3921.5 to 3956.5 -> 1.33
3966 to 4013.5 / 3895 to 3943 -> 1.11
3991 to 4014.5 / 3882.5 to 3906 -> 1.30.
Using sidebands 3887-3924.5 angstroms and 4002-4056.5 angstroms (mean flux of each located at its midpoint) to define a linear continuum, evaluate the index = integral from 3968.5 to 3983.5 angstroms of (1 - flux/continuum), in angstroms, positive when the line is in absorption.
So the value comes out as 3.2 angstroms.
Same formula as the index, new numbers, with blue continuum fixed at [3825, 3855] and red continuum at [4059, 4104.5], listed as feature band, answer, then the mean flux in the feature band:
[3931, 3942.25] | 3.9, 11.5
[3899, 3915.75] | -2.0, 19.3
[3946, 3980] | 3.6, 15.9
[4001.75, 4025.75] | -2.9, 20.6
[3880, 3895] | 1.3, 15.5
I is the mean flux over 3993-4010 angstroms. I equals 20.3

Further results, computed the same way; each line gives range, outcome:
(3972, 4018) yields 19.6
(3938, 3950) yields 18.4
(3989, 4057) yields 20.4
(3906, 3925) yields 19.5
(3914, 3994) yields 16.5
